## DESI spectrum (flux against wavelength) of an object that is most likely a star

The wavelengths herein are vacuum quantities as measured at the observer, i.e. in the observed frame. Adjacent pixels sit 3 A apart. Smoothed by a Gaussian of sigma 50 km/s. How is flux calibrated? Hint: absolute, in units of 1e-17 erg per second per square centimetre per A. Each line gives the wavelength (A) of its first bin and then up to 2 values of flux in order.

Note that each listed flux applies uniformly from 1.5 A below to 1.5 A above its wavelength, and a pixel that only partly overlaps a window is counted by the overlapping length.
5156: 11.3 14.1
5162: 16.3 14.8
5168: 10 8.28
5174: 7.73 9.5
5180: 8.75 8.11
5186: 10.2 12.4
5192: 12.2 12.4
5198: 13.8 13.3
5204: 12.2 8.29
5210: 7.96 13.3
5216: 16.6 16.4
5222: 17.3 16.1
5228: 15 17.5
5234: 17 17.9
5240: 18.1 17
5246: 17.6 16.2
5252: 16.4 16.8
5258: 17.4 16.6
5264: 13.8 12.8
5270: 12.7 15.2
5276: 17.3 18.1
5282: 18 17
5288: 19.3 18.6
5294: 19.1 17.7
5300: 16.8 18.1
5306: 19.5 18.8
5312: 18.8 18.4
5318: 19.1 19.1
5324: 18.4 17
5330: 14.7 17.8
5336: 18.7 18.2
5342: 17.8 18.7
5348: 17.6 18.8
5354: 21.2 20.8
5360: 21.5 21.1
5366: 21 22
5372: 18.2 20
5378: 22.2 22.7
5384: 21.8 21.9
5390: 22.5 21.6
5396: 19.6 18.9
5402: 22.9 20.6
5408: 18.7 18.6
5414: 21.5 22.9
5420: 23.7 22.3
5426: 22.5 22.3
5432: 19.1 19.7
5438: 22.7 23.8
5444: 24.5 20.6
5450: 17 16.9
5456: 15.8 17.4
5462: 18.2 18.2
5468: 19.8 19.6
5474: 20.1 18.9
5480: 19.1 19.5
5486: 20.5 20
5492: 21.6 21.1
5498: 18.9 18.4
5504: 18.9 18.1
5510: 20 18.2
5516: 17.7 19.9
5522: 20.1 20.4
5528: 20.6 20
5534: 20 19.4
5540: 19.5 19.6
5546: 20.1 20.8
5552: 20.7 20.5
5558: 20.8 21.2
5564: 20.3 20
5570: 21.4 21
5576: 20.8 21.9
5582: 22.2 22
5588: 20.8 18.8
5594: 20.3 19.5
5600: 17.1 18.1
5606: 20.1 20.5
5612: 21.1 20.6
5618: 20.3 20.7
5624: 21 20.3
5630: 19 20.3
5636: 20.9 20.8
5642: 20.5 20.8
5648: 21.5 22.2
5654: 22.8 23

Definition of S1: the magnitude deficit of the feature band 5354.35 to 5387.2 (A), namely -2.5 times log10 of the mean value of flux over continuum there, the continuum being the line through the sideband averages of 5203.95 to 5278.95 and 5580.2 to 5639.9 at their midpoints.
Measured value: -0.23 mag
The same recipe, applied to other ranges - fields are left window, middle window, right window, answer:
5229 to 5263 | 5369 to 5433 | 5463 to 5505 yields -0.135 mag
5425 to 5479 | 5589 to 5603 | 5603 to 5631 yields 0.074 mag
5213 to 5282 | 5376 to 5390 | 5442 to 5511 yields -0.218 mag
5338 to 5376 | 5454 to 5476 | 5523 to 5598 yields 0.099 mag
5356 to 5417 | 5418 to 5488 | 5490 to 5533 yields 0.006 mag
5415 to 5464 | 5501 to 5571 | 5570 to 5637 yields 0.030 mag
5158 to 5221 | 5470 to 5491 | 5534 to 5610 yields -0.084 mag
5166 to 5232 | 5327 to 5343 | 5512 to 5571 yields -0.140 mag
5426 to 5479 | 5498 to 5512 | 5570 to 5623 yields 0.064 mag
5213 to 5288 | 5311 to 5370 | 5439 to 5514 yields -0.081 mag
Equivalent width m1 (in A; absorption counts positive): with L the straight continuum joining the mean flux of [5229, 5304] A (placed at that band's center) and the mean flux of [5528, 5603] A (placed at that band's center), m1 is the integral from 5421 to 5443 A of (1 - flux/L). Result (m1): -3.6 A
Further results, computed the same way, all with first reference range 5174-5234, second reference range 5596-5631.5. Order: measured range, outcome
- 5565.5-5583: -1.8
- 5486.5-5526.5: -3.4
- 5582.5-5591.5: -0.7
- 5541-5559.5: -1.6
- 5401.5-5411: -2.3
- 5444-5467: -1.5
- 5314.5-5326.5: -3.2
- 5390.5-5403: -3.7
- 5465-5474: -1.1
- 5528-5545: -1.2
